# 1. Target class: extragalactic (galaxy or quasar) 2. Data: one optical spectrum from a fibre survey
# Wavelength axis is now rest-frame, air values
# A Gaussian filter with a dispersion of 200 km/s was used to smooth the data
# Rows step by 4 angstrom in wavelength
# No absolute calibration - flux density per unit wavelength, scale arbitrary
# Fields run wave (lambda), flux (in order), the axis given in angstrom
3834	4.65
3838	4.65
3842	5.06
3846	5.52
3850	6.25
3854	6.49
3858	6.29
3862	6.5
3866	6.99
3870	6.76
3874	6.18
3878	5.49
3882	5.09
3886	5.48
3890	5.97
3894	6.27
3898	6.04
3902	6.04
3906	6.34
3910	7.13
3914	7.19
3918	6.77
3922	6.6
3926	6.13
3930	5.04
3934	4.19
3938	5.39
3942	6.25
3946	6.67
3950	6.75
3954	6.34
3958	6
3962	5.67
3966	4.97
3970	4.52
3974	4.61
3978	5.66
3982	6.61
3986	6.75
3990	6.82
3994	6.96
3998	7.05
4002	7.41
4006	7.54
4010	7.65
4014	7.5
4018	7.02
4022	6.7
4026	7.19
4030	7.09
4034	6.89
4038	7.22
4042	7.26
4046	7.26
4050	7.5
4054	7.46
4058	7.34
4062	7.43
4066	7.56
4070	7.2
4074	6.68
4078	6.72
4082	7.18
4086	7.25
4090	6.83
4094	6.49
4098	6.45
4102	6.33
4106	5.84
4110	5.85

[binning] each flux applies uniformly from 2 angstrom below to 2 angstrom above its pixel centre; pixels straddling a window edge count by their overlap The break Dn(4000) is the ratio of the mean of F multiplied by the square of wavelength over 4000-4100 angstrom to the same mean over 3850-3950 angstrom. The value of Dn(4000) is 1.3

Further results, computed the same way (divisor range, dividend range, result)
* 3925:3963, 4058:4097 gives 1.29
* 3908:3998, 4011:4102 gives 1.23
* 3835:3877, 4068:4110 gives 1.24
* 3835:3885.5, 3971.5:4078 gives 1.29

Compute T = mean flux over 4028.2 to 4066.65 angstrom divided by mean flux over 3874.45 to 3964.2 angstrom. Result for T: 1.21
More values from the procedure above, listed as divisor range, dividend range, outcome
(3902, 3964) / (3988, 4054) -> 1.17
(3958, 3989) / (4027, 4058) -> 1.29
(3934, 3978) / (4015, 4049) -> 1.26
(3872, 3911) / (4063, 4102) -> 1.16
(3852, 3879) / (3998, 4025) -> 1.13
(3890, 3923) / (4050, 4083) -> 1.11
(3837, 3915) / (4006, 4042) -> 1.18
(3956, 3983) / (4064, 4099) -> 1.29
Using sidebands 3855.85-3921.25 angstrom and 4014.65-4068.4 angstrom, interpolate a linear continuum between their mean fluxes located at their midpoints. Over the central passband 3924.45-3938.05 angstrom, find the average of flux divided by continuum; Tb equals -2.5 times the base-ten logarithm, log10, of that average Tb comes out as 0.27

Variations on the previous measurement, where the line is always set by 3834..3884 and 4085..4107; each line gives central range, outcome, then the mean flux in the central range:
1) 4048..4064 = -0.16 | 7.43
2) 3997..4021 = -0.17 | 7.35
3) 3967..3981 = 0.22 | 5.05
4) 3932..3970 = 0.07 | 5.74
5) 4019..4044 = -0.11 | 7.06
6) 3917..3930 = -0.03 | 6.25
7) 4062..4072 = -0.15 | 7.39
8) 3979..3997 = -0.08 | 6.74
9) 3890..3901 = -0.02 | 6.11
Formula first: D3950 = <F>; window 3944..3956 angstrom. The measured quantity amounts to 6.59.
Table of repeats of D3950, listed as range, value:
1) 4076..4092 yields 6.99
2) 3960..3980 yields 5.09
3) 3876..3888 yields 5.35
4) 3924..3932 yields 5.58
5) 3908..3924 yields 6.92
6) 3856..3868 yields 6.59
